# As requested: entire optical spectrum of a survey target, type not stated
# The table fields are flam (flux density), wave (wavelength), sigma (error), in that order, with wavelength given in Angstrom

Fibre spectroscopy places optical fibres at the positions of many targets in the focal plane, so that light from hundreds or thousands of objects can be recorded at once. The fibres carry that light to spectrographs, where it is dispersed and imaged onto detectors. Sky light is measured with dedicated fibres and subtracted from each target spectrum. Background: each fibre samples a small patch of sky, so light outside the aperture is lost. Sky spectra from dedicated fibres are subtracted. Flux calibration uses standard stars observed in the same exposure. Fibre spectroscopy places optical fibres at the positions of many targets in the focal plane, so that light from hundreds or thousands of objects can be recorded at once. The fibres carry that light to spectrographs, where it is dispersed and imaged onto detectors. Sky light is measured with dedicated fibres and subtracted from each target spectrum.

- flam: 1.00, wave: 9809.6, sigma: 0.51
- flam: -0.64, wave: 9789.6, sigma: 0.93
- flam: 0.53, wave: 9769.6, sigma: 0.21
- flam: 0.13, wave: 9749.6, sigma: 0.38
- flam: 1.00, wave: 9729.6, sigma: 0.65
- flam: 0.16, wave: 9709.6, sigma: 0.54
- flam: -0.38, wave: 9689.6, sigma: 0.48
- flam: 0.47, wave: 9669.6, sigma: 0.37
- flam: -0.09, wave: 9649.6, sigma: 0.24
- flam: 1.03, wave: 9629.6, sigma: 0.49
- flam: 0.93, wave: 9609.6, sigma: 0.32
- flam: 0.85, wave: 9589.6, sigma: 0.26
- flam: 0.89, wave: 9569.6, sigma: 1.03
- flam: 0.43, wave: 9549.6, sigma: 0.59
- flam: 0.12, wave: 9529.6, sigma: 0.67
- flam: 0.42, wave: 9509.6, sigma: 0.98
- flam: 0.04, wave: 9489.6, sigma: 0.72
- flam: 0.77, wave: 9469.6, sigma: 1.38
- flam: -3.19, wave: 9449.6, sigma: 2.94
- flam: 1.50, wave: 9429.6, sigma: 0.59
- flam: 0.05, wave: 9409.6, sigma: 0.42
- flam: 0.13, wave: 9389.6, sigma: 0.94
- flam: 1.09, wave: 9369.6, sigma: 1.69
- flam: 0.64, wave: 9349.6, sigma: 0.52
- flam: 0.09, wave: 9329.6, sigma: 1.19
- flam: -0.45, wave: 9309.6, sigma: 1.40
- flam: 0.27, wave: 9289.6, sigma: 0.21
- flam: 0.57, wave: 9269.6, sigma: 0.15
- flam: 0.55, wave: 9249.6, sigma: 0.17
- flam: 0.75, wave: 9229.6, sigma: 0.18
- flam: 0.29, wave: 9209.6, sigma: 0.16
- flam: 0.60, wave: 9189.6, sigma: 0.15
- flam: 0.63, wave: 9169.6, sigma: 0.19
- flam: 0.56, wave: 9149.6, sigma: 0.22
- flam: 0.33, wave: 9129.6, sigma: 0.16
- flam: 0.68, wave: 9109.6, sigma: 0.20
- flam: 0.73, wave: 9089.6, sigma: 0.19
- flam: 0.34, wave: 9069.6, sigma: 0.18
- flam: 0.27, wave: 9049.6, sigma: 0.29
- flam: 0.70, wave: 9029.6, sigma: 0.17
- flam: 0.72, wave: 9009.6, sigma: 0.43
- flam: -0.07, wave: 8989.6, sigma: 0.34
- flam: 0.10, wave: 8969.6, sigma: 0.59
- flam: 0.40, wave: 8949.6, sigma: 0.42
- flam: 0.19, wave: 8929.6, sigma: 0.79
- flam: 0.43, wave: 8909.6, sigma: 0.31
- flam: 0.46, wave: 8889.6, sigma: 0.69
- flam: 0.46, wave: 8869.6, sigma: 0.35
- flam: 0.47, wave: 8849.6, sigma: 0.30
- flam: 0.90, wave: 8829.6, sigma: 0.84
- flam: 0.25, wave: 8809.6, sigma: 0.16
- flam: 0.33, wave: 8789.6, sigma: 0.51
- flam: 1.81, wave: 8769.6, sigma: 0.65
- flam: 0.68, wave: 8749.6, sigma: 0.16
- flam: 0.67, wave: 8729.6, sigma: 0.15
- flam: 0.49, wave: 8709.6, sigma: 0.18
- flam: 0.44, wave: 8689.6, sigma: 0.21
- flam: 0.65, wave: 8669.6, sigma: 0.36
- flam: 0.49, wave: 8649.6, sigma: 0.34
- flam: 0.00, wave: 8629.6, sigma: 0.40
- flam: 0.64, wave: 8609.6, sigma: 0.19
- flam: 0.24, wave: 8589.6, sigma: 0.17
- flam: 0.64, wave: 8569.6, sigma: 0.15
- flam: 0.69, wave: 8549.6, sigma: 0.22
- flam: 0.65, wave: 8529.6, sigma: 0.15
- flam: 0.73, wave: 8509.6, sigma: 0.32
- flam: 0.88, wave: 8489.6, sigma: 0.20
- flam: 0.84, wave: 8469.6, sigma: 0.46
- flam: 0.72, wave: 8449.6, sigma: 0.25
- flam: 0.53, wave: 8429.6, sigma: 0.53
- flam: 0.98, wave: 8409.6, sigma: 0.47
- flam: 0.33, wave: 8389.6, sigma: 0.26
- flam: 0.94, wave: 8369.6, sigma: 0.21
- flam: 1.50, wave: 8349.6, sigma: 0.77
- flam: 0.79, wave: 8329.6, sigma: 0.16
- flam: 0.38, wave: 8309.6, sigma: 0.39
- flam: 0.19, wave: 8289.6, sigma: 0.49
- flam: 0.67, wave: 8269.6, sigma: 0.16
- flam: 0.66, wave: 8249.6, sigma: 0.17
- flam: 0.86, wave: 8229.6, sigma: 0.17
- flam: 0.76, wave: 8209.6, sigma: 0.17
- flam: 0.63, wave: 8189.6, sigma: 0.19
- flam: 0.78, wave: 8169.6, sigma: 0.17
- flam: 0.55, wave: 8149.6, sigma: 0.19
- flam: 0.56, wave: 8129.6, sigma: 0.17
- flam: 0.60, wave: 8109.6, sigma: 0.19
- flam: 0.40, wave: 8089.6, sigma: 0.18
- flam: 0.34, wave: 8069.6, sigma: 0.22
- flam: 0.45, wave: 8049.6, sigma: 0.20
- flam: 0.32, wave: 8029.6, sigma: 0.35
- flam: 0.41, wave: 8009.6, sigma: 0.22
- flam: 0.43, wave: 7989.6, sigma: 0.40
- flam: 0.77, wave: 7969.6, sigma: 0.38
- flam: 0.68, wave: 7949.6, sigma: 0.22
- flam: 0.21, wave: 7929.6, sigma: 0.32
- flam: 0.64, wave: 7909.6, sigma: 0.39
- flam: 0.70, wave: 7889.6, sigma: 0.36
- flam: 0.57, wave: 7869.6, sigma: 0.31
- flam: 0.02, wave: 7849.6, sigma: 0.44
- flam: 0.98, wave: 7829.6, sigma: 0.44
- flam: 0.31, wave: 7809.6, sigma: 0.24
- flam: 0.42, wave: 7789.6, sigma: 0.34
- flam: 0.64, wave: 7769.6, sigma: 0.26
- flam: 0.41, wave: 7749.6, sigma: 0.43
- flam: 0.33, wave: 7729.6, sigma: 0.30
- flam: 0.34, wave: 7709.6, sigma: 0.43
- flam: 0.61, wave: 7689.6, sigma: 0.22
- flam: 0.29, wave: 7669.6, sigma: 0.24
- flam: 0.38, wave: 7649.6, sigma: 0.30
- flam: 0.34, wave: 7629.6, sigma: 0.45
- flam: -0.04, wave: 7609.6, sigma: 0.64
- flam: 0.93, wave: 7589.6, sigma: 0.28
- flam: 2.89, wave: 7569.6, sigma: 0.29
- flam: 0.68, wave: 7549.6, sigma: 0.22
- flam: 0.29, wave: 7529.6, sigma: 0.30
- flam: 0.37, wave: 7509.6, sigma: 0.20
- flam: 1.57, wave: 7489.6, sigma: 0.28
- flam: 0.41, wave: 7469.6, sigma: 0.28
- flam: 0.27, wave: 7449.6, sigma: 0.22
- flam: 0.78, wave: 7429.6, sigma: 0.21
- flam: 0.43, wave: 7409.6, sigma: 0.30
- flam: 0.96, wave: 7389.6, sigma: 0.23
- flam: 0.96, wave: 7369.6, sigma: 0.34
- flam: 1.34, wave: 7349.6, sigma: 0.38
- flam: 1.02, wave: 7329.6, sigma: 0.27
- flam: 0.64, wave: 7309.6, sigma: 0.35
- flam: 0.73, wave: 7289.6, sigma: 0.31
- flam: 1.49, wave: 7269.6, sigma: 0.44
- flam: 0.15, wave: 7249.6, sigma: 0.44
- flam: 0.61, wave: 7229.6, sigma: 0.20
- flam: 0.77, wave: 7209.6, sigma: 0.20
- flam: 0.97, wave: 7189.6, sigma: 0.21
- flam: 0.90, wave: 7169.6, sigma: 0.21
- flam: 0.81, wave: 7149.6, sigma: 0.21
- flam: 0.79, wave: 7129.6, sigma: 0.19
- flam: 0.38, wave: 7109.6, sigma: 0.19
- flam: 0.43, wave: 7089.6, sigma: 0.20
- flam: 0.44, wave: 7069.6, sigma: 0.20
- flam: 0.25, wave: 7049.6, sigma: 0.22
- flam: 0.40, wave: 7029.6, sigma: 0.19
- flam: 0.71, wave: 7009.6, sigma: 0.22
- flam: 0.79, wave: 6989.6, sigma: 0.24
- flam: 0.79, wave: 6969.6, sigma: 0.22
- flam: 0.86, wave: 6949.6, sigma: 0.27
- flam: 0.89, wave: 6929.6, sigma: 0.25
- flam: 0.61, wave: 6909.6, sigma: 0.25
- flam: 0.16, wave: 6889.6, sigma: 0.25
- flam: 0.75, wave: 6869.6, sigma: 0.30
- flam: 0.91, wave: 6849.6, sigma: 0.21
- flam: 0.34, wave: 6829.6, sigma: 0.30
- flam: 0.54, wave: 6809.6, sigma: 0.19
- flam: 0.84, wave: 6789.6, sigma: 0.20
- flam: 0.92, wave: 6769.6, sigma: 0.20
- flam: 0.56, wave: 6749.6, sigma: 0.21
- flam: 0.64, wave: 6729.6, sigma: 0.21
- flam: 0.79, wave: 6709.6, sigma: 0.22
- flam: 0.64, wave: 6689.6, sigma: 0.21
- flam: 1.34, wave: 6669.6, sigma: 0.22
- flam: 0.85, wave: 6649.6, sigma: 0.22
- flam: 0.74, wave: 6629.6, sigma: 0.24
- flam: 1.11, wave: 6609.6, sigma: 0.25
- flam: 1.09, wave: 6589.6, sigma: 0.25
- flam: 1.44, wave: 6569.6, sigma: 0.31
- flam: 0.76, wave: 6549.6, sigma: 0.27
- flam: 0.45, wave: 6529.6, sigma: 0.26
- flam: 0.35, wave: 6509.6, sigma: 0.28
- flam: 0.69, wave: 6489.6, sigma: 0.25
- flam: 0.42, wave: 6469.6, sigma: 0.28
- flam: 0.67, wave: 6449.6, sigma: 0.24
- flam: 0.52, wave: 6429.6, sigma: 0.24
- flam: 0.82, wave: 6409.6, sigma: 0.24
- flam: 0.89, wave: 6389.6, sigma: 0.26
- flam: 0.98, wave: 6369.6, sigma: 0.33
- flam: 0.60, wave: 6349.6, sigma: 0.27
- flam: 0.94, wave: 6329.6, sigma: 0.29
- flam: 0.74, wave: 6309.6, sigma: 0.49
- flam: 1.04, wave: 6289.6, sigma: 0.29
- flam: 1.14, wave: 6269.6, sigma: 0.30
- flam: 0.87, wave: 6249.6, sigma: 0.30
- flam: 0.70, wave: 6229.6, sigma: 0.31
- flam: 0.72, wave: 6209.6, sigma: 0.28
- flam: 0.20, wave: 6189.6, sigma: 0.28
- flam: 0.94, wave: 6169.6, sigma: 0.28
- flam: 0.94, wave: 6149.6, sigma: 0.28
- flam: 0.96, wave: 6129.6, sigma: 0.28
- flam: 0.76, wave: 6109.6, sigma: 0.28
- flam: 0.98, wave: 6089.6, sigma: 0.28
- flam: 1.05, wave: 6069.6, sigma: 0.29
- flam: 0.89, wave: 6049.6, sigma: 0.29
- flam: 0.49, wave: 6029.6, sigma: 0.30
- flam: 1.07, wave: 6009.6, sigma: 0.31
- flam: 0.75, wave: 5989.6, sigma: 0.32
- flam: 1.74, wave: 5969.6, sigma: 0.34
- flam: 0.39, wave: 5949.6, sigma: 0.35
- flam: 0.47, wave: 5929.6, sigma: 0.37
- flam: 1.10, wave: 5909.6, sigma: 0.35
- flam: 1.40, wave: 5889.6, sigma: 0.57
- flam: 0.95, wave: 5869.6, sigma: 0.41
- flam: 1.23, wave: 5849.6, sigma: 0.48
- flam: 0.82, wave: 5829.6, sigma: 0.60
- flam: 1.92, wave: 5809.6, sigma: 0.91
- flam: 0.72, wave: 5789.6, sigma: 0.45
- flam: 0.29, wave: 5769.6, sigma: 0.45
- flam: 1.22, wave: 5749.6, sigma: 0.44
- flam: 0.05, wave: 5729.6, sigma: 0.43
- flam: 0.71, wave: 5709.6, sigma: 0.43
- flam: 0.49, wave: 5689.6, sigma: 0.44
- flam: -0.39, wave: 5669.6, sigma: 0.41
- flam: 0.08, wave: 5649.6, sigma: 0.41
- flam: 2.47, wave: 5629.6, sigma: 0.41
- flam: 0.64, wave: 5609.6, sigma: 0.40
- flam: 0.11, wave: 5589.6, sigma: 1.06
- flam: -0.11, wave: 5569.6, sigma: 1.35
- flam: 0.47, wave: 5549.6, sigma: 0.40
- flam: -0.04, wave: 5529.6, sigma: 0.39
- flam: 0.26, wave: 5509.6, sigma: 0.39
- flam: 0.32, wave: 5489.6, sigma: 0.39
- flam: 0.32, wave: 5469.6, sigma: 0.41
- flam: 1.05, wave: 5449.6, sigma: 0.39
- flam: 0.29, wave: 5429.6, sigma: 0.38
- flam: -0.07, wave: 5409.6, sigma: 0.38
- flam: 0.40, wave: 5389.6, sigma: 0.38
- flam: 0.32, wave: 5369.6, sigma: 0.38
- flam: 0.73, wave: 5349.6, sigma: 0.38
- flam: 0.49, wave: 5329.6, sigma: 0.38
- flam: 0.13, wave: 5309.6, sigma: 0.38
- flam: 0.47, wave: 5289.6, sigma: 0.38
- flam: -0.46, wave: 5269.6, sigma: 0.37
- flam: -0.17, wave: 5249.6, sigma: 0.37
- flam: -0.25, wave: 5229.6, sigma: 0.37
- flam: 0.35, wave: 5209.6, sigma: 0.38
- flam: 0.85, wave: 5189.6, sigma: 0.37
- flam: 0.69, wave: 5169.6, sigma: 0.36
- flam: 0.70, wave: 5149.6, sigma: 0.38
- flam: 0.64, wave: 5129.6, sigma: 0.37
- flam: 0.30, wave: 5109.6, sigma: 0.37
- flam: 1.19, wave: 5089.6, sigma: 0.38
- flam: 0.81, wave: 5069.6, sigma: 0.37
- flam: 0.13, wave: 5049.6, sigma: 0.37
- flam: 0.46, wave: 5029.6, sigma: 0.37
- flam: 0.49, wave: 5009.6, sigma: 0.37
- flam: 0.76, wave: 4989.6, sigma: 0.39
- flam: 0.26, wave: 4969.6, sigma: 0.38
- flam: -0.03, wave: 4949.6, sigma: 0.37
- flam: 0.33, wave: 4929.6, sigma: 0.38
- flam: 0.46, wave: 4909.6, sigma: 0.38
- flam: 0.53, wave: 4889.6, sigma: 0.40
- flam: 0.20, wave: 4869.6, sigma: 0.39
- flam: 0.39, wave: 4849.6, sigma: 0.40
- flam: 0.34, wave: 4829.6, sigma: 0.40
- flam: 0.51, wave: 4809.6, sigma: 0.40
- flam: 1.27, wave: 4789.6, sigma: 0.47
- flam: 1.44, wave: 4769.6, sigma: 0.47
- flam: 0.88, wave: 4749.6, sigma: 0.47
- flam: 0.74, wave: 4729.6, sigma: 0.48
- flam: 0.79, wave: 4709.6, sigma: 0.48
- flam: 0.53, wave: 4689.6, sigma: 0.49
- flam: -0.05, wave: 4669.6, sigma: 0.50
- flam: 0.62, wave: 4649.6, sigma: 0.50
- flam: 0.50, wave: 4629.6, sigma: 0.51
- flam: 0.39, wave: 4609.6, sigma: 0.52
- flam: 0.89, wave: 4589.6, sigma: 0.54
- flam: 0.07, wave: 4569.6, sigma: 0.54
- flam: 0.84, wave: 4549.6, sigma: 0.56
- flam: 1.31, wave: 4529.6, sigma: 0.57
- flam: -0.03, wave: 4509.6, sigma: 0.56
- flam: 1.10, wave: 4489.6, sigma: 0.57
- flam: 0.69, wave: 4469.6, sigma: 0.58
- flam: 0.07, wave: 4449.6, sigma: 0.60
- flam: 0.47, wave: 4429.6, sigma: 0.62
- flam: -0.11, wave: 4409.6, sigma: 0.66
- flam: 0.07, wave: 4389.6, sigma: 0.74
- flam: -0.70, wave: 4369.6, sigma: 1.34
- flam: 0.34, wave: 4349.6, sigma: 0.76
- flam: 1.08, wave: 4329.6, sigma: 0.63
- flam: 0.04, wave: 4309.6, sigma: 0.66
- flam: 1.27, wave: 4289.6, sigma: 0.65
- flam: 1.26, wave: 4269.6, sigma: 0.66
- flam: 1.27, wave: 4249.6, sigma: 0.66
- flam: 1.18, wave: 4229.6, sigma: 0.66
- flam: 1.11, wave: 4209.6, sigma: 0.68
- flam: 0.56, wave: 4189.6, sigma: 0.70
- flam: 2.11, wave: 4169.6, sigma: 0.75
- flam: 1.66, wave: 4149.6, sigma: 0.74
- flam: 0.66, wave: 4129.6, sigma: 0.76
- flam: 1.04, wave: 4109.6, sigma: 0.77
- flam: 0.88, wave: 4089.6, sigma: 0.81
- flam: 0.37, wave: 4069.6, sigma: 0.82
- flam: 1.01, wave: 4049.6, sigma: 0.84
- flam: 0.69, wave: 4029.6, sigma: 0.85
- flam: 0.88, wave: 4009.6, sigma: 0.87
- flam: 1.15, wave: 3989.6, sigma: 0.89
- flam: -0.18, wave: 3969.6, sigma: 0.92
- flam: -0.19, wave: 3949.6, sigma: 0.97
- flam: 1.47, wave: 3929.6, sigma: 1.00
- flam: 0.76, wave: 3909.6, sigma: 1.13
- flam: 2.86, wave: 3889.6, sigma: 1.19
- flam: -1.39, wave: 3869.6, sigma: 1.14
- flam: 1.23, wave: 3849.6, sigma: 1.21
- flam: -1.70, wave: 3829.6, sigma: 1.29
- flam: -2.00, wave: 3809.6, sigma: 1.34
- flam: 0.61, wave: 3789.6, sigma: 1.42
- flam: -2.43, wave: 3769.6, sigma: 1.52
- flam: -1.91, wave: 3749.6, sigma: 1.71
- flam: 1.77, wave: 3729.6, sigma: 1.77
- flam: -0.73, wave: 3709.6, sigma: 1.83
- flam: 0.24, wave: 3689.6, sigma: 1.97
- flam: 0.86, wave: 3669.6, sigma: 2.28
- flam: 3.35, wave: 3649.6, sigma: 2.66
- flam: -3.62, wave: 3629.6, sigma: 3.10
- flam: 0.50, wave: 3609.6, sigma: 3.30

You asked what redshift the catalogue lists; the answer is 0.511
